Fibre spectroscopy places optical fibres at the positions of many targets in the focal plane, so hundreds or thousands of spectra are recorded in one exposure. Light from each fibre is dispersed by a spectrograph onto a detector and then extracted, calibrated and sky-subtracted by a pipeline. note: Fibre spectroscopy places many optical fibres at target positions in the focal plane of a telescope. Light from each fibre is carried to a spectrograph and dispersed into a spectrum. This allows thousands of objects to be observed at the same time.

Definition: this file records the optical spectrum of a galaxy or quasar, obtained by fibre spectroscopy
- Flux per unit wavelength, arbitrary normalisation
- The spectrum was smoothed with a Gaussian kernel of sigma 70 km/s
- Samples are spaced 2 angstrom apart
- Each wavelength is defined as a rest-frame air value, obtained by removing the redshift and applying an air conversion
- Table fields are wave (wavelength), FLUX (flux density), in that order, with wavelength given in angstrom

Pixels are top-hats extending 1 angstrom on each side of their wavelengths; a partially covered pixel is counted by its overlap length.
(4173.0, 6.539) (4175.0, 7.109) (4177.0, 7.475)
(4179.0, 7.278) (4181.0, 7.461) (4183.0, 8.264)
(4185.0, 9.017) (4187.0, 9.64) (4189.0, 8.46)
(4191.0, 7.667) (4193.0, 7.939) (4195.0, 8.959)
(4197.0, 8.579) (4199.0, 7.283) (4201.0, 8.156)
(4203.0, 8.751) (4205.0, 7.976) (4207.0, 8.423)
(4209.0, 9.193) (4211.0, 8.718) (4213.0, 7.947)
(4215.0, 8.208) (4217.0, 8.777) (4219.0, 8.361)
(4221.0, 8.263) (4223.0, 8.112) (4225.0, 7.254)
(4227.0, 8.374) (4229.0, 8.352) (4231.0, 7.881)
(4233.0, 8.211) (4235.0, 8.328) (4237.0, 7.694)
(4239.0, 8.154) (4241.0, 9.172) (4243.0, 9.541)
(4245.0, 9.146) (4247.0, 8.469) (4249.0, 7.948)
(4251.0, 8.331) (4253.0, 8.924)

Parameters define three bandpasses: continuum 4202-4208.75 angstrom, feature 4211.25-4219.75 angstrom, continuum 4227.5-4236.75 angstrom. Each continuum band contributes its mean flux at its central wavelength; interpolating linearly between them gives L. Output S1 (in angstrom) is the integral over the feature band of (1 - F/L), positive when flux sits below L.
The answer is 0.0 angstrom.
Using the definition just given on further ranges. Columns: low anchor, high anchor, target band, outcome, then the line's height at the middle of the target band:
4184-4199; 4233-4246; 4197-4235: 1.5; 8.58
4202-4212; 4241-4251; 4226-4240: 0.9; 8.72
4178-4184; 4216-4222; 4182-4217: -1.7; 8.06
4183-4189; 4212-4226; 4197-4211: 0.3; 8.53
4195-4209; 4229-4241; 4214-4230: 0.0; 8.23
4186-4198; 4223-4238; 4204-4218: -0.3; 8.28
